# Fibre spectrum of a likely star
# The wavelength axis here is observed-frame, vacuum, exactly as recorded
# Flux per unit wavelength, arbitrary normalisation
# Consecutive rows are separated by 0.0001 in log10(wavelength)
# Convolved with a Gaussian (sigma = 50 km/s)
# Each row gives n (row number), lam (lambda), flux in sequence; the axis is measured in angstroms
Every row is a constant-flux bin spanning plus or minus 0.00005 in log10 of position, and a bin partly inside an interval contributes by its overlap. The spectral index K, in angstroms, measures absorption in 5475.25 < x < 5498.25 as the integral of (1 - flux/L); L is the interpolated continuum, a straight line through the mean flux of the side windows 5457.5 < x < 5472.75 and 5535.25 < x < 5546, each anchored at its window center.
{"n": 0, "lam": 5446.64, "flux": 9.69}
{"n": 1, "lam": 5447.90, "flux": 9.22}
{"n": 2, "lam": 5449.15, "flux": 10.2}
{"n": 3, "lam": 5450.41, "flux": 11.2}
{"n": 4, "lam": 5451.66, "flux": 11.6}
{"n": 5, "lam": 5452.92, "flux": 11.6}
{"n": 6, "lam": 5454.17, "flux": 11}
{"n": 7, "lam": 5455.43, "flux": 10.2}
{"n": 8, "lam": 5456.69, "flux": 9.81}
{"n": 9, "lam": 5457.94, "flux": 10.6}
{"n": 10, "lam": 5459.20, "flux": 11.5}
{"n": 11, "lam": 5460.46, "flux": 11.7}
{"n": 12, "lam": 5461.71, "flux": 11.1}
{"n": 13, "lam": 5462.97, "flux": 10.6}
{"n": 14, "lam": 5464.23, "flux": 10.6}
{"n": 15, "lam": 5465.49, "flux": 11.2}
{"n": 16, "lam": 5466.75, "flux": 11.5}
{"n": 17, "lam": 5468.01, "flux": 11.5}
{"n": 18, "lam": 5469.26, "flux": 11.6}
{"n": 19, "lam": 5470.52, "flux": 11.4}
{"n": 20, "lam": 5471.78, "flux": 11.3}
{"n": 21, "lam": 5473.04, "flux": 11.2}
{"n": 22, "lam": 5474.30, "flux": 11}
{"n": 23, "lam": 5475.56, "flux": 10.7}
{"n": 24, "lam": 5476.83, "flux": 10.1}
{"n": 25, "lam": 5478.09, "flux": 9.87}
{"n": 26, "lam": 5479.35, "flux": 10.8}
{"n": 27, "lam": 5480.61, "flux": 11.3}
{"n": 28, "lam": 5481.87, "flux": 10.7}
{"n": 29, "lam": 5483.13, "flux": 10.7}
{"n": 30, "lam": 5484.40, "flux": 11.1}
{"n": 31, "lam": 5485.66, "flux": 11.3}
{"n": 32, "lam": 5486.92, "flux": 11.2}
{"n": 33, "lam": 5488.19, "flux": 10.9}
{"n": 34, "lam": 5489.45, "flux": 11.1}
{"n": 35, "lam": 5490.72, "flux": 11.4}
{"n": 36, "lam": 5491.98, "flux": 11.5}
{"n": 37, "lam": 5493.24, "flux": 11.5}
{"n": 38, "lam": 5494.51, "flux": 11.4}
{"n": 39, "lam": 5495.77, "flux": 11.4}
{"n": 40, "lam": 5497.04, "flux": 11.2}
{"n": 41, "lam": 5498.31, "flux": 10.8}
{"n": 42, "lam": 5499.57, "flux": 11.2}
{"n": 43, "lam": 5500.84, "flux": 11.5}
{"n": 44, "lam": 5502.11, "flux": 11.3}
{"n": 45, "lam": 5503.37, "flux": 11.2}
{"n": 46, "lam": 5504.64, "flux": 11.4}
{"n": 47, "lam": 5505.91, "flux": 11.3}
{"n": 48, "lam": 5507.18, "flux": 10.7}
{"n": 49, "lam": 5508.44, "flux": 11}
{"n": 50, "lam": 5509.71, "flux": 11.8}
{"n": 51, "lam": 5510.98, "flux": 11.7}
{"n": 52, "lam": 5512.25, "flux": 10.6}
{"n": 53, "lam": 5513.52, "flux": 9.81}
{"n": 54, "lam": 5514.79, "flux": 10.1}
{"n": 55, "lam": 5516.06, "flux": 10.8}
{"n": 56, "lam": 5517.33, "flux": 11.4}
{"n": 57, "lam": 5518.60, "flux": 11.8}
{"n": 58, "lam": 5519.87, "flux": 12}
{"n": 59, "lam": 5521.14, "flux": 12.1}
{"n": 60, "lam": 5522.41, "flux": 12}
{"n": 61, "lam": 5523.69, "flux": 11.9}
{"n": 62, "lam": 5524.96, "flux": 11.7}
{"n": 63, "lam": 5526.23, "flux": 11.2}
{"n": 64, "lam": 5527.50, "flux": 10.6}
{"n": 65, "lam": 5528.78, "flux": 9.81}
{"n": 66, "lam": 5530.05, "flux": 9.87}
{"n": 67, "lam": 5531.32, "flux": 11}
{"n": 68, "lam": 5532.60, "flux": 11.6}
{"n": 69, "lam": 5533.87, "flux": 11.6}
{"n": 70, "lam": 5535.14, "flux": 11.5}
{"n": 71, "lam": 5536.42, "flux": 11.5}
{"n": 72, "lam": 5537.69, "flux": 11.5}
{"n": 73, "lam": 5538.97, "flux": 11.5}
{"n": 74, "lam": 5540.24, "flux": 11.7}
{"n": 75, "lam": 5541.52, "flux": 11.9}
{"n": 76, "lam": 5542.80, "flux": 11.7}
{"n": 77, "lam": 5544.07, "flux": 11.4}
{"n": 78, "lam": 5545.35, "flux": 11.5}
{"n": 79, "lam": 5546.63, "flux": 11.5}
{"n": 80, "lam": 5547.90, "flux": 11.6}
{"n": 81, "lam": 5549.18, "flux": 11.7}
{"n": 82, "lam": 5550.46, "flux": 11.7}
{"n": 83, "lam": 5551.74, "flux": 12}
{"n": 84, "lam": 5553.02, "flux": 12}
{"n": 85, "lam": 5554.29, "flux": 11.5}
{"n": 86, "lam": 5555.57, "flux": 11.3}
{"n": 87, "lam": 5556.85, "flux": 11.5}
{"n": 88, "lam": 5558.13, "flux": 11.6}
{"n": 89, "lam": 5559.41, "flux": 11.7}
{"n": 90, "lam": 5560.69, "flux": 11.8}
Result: 0.6 angstroms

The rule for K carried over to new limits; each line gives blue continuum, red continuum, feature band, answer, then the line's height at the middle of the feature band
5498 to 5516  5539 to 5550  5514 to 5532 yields 0.20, 11.3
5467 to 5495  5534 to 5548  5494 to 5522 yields 0.23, 11.3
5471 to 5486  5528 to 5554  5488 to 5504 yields -0.40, 11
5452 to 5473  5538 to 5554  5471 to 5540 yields 1.50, 11.4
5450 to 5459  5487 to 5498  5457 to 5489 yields 0.19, 11.1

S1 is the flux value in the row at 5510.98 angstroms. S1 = 11.7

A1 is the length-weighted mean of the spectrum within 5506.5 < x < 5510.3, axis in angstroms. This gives 11.2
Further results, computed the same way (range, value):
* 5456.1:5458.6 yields 10.2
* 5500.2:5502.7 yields 11.4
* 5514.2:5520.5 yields 11.2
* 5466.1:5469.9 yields 11.6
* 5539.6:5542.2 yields 11.8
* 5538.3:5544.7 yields 11.6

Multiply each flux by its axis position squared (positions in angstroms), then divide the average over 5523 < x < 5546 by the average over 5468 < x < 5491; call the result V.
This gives 1.0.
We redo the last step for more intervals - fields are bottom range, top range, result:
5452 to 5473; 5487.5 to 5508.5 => 1.03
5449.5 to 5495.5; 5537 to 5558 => 1.08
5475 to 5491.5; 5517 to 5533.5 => 1.06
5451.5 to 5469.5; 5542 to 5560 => 1.09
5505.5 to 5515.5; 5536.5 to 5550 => 1.08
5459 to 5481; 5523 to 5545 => 1.05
